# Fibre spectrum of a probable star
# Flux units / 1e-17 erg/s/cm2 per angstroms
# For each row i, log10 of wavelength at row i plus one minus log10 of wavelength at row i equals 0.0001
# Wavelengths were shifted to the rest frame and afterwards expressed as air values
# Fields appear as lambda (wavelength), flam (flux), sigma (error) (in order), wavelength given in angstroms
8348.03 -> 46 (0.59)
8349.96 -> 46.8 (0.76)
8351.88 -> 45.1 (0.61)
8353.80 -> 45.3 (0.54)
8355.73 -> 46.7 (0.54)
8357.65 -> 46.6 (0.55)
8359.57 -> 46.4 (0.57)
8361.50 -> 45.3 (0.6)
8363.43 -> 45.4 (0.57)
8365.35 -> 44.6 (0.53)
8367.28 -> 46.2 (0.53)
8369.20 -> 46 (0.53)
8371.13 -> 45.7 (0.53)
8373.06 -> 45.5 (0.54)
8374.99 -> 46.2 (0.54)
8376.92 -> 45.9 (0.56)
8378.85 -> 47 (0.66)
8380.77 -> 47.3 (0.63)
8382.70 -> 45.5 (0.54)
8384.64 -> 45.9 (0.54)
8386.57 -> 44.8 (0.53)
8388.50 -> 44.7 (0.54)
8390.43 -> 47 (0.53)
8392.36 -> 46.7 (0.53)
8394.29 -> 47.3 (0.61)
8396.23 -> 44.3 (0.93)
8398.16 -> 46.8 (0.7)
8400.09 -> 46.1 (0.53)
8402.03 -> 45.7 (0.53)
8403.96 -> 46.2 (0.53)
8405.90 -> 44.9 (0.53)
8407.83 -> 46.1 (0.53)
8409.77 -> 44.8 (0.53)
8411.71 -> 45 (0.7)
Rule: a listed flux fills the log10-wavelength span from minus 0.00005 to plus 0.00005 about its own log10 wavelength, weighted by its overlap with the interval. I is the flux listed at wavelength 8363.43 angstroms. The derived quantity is 45.4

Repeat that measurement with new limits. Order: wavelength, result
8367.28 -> 46.2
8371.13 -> 45.7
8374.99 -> 46.2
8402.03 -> 45.7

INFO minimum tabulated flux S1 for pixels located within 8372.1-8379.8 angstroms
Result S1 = 45.5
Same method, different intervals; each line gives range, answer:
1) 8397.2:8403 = 45.7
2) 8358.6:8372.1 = 44.6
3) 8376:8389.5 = 44.7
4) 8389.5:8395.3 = 46.7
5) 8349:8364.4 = 45.1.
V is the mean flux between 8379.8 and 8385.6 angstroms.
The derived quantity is 46.2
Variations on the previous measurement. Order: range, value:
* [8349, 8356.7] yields 46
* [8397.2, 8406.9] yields 46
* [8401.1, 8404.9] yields 46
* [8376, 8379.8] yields 46.4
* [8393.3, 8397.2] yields 45.8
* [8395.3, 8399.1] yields 45.6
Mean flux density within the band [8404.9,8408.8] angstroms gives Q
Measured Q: 45.5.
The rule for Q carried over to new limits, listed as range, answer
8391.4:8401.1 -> 46.2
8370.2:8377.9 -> 45.8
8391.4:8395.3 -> 46.9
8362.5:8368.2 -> 45.4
